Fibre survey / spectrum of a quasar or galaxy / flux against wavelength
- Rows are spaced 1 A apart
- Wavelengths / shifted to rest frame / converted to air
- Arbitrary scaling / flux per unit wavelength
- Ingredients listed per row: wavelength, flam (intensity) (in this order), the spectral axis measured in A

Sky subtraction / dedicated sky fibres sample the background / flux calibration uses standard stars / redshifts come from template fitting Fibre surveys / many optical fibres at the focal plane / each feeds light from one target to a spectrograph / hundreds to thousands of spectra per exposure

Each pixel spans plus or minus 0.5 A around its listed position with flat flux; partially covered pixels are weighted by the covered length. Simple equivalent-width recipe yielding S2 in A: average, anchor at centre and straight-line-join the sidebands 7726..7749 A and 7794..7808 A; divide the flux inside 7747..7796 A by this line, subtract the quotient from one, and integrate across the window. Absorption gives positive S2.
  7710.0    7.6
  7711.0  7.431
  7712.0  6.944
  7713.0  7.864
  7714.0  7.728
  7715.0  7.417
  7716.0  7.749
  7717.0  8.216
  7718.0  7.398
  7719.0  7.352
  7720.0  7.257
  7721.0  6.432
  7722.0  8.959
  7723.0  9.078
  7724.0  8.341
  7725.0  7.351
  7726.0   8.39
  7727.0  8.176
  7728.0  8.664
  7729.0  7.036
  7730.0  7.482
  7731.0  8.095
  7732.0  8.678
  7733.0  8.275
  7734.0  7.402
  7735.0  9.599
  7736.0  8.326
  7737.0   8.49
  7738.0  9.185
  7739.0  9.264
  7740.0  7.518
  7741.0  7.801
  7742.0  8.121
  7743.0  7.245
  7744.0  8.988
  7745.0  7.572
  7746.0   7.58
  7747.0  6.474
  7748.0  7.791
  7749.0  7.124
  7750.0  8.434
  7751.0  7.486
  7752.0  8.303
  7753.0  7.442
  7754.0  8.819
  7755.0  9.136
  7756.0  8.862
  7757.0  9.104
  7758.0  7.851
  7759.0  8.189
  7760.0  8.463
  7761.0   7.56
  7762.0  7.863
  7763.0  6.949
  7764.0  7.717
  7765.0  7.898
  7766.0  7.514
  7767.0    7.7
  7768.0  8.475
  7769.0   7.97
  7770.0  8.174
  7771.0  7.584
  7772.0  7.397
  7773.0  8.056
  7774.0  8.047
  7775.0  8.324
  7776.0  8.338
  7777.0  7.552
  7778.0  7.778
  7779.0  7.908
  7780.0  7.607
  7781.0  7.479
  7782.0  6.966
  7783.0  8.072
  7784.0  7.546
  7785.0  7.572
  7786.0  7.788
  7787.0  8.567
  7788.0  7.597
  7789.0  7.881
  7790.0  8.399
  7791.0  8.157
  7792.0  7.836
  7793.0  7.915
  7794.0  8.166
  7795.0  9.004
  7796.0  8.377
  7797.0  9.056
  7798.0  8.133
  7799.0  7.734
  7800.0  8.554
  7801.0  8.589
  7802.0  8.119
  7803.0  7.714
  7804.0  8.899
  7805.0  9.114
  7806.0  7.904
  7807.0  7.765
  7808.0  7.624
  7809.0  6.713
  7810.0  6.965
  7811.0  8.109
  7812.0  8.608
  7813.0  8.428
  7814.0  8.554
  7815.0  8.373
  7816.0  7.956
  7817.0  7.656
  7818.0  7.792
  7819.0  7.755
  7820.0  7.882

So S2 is 1.6 A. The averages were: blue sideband 8.07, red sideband 8.35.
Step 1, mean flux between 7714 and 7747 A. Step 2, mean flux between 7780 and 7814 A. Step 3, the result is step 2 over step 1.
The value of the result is 1.00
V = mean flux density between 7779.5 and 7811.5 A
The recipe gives 8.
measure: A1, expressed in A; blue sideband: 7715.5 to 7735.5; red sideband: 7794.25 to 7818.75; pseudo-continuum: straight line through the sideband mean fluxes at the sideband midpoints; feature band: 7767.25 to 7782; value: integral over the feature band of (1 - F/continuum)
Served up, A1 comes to 0.4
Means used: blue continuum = 8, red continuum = 8.15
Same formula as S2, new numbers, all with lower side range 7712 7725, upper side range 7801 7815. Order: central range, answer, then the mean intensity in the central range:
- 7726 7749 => -0.7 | 8.07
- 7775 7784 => 0.3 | 7.74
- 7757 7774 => 0.1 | 7.88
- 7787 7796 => -0.2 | 8.16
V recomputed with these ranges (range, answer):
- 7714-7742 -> 8.07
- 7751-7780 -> 8.02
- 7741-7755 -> 7.85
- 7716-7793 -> 7.97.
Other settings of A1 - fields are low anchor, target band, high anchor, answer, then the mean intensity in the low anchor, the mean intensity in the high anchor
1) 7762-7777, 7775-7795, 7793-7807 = 0.6 A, 7.86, 8.37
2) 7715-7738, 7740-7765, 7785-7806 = 0.6 A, 8.05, 8.25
